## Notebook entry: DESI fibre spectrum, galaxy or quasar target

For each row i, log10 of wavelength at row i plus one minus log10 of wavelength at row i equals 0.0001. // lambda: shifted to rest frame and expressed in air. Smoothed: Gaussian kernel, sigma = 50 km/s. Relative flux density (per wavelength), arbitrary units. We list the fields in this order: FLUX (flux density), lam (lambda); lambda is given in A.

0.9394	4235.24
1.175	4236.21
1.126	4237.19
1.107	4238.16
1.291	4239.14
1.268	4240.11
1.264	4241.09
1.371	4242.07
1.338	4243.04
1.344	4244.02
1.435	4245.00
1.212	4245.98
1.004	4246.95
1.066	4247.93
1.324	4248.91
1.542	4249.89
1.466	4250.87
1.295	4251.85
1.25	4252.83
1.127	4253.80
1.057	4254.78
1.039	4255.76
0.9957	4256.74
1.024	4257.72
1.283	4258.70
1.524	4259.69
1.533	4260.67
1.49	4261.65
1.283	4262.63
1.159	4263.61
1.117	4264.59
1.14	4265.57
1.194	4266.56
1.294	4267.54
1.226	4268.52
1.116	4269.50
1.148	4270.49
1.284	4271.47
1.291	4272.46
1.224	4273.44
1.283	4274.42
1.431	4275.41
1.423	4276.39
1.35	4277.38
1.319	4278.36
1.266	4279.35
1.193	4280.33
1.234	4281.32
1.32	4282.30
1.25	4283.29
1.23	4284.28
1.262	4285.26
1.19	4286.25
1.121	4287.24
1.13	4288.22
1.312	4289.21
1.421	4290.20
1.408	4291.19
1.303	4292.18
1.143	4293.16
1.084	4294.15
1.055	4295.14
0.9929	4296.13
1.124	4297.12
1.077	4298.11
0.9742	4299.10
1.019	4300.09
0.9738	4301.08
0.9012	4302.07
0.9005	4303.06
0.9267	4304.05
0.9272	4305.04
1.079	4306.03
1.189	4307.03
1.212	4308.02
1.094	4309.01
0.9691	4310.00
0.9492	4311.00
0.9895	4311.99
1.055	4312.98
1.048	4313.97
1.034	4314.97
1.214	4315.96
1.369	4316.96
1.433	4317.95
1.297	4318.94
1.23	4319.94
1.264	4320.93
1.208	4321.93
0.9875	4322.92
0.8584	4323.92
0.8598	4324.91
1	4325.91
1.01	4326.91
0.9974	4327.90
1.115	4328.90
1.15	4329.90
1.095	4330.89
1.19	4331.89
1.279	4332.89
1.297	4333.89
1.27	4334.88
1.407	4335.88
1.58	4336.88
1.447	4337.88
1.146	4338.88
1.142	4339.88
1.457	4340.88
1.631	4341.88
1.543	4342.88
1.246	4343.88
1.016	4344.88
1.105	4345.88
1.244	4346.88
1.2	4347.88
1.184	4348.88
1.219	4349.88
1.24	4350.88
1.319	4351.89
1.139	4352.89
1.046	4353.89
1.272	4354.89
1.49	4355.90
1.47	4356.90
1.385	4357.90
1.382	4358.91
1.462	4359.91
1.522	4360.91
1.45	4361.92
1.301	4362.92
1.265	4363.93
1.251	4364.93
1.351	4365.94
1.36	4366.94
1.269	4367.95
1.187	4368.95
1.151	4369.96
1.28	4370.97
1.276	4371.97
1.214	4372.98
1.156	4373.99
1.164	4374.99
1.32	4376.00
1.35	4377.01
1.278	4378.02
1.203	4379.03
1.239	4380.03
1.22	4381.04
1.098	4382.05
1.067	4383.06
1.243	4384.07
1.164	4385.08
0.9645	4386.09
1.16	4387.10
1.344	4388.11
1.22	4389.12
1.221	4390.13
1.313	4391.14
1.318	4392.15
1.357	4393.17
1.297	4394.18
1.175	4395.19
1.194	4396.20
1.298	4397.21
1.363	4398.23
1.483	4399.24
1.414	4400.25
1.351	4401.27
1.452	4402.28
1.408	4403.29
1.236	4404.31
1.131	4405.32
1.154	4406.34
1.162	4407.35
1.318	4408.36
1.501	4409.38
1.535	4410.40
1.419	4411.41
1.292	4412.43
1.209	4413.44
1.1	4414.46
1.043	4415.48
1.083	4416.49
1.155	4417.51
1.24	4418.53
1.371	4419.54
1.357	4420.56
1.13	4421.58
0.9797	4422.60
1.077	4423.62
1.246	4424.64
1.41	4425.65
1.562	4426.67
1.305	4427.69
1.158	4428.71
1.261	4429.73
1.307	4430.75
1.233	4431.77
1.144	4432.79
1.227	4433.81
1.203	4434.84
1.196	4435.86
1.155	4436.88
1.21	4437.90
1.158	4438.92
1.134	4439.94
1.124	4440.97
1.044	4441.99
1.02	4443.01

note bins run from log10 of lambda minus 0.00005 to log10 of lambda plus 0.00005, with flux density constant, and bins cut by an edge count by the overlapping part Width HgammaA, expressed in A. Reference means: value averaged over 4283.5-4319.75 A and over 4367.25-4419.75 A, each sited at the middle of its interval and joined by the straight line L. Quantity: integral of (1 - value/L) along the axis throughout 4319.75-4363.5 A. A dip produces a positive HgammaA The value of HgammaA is -2.4 A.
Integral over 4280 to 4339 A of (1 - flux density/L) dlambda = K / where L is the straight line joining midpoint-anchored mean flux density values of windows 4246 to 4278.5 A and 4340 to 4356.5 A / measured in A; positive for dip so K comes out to 5.4 A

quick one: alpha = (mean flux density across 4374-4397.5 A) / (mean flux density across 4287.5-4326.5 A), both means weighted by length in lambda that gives 1.11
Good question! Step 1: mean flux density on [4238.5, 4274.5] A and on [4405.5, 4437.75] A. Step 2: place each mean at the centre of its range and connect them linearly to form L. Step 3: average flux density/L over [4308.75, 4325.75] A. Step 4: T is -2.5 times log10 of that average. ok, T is 0.13 mag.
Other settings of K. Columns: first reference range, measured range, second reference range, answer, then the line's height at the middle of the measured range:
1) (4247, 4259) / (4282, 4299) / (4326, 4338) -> 0.2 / 1.21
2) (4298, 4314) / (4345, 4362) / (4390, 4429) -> -2.3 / 1.14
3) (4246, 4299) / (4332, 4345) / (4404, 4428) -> -1.1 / 1.24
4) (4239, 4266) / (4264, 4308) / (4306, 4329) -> 0.0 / 1.18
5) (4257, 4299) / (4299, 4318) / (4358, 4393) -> 2.9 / 1.25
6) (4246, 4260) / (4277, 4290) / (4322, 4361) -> -0.3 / 1.22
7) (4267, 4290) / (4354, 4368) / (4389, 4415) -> -0.8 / 1.29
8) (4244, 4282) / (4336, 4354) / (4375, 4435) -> -0.4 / 1.25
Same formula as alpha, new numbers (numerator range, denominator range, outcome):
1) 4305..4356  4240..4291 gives 0.94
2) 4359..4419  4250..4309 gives 1.06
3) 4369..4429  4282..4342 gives 1.09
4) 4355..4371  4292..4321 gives 1.24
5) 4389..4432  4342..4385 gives 1.01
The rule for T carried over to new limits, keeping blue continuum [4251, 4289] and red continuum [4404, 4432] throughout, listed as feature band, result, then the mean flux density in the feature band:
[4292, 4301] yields 0.16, 1.07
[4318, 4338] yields 0.06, 1.18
